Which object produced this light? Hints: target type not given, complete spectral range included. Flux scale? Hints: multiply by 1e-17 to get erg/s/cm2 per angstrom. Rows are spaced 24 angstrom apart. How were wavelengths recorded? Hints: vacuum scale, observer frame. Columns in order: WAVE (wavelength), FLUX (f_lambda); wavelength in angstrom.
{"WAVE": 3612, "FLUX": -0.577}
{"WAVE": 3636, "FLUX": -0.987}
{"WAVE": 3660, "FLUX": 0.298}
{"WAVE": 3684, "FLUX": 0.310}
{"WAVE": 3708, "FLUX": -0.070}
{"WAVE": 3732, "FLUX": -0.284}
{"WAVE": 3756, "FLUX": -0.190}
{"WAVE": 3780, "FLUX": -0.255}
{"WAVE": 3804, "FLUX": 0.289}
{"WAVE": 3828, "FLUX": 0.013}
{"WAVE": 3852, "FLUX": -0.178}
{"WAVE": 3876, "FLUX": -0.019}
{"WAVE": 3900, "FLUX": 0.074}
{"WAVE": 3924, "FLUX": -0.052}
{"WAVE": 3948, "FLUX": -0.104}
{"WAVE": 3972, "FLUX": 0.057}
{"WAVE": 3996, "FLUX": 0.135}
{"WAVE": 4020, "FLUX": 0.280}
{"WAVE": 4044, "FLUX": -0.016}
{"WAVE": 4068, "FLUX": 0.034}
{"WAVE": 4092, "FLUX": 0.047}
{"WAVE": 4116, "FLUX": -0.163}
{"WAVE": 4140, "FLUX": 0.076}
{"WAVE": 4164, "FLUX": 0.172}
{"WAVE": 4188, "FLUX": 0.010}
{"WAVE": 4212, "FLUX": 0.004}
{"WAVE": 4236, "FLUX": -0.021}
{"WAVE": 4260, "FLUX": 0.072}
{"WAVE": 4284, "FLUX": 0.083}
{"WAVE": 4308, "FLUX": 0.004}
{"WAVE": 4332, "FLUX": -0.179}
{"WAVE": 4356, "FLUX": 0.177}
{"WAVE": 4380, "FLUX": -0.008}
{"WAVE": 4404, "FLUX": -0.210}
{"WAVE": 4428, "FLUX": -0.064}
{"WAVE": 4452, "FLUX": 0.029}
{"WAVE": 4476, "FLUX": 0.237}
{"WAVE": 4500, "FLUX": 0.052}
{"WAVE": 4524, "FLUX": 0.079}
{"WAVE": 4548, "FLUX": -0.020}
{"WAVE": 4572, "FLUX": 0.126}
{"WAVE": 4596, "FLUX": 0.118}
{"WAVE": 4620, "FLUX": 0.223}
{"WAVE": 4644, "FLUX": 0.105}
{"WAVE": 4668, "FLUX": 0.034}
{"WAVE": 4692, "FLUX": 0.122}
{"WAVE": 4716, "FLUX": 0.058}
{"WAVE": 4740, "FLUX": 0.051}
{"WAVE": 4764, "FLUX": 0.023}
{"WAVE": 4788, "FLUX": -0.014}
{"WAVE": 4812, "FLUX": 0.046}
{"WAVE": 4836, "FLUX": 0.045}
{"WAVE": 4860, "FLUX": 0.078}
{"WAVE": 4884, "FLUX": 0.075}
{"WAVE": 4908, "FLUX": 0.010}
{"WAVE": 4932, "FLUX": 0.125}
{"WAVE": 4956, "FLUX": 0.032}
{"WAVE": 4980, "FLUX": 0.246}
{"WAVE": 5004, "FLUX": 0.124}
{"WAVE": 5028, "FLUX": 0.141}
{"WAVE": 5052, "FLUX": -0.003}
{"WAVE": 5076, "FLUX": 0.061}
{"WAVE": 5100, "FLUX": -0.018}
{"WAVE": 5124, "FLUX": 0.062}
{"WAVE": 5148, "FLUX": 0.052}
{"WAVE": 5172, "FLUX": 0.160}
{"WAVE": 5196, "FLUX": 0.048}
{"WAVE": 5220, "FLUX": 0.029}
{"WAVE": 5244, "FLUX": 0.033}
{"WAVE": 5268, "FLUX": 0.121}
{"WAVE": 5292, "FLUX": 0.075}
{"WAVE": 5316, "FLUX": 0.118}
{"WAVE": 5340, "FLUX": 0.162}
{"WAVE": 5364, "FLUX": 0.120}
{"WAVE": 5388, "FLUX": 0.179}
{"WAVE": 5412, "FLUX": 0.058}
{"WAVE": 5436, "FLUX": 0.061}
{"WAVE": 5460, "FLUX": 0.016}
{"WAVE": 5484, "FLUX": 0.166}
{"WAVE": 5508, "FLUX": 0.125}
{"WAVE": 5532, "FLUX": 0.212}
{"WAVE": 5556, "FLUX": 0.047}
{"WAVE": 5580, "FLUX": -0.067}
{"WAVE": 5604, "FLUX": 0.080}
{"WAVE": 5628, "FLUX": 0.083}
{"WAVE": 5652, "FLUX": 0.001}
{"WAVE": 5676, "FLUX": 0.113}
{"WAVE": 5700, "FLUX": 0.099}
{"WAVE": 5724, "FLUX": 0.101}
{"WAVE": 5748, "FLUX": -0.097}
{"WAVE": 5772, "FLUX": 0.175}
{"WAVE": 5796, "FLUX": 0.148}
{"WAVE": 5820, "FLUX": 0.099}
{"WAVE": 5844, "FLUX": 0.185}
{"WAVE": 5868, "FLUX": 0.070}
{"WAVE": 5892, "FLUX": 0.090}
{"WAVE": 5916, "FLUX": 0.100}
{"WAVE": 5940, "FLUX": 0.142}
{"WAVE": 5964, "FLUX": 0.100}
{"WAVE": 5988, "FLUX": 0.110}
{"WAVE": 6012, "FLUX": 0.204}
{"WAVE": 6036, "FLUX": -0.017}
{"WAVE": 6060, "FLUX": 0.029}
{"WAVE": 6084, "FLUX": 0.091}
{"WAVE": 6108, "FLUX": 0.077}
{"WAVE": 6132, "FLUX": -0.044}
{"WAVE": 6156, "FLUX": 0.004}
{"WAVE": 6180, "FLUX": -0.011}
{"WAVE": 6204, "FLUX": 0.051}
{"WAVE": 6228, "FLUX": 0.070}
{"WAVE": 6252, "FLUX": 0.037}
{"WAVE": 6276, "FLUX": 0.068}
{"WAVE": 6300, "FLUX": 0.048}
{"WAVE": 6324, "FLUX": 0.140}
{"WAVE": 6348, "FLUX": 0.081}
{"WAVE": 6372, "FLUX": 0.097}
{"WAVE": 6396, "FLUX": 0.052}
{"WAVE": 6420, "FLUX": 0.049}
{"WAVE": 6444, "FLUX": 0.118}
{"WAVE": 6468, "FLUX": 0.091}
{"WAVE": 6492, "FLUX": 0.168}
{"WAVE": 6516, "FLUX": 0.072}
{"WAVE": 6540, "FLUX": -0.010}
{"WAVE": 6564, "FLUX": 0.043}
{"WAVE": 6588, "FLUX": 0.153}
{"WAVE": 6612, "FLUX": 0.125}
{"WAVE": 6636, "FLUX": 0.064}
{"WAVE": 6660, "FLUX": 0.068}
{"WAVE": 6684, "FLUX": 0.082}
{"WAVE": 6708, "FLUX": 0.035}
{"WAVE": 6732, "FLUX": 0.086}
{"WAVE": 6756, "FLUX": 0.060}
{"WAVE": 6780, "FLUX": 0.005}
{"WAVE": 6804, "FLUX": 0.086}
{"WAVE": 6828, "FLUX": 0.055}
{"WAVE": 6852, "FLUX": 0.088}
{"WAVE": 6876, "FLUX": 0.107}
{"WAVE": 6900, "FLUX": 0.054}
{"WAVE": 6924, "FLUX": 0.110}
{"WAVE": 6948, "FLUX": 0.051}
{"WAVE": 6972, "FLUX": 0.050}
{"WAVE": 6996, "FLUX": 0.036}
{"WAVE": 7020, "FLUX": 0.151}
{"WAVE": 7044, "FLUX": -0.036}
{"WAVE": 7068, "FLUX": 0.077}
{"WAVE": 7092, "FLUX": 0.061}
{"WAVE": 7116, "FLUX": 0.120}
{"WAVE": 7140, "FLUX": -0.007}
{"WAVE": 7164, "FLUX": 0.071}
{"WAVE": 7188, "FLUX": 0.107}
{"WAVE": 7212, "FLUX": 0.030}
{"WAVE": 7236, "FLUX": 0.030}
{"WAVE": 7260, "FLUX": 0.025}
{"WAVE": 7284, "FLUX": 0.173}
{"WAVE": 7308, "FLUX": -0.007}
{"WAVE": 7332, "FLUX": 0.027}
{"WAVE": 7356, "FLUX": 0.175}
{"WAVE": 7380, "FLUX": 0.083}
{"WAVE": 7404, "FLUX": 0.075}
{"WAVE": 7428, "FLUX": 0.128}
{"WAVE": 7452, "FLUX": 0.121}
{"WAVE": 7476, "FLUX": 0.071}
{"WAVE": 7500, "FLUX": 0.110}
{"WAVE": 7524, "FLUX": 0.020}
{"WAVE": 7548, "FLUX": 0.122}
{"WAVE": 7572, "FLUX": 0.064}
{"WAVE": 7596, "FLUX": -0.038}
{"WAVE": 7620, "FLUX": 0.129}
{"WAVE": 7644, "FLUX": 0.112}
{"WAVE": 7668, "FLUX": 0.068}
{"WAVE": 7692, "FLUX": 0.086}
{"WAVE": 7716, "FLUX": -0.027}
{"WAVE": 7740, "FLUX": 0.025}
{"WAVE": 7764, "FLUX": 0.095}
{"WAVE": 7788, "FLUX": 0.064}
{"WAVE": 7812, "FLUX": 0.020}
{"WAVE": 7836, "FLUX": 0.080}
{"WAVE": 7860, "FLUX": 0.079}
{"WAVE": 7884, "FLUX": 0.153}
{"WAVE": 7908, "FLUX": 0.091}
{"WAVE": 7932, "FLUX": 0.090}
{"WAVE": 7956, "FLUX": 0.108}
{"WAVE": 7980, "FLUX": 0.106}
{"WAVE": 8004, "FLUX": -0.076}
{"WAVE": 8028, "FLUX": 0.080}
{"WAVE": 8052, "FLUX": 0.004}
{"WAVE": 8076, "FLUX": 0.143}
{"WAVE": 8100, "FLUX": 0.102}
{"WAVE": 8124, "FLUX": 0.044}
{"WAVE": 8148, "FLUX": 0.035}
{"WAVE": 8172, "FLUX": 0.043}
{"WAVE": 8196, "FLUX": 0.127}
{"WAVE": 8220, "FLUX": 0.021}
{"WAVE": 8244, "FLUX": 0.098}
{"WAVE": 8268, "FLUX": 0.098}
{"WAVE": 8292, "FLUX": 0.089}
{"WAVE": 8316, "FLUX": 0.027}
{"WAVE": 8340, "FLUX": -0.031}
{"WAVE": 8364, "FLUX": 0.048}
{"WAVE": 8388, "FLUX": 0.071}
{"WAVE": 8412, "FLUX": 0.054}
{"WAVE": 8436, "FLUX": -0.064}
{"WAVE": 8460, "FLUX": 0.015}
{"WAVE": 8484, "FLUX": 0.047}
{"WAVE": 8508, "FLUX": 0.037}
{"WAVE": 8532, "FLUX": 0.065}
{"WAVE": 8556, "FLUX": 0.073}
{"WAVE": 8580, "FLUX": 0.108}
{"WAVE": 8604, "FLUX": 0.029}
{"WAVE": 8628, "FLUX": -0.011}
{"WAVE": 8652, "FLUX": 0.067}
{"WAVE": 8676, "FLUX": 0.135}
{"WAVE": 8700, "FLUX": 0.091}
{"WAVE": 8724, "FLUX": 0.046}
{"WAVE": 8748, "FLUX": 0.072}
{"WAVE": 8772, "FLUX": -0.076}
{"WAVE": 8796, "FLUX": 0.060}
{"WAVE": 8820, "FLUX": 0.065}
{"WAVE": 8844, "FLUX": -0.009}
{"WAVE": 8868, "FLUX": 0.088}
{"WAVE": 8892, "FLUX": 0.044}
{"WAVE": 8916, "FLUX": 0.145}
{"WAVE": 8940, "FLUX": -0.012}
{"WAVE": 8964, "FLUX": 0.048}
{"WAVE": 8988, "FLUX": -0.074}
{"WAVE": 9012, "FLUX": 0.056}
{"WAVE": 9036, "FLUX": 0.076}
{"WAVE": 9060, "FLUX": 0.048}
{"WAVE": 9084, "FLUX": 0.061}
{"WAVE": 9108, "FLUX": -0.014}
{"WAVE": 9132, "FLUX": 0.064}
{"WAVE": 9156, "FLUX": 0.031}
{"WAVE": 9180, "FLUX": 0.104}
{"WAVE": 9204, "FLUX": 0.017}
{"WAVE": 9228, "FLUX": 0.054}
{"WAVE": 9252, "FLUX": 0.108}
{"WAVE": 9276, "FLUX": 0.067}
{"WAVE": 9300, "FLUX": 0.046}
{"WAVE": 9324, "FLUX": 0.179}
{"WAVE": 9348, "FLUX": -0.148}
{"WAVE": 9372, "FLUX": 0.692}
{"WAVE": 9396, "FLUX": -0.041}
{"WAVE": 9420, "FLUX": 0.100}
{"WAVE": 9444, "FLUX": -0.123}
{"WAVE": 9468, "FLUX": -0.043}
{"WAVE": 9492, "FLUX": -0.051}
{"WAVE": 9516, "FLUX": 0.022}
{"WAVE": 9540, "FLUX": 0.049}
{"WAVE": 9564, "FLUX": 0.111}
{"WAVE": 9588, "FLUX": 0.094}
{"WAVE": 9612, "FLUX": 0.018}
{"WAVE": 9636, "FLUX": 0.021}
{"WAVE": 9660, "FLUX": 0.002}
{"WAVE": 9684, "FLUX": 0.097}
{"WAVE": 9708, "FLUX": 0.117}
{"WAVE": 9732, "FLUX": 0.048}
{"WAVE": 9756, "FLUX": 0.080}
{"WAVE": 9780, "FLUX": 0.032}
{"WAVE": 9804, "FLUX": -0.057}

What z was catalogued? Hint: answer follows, 0.20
